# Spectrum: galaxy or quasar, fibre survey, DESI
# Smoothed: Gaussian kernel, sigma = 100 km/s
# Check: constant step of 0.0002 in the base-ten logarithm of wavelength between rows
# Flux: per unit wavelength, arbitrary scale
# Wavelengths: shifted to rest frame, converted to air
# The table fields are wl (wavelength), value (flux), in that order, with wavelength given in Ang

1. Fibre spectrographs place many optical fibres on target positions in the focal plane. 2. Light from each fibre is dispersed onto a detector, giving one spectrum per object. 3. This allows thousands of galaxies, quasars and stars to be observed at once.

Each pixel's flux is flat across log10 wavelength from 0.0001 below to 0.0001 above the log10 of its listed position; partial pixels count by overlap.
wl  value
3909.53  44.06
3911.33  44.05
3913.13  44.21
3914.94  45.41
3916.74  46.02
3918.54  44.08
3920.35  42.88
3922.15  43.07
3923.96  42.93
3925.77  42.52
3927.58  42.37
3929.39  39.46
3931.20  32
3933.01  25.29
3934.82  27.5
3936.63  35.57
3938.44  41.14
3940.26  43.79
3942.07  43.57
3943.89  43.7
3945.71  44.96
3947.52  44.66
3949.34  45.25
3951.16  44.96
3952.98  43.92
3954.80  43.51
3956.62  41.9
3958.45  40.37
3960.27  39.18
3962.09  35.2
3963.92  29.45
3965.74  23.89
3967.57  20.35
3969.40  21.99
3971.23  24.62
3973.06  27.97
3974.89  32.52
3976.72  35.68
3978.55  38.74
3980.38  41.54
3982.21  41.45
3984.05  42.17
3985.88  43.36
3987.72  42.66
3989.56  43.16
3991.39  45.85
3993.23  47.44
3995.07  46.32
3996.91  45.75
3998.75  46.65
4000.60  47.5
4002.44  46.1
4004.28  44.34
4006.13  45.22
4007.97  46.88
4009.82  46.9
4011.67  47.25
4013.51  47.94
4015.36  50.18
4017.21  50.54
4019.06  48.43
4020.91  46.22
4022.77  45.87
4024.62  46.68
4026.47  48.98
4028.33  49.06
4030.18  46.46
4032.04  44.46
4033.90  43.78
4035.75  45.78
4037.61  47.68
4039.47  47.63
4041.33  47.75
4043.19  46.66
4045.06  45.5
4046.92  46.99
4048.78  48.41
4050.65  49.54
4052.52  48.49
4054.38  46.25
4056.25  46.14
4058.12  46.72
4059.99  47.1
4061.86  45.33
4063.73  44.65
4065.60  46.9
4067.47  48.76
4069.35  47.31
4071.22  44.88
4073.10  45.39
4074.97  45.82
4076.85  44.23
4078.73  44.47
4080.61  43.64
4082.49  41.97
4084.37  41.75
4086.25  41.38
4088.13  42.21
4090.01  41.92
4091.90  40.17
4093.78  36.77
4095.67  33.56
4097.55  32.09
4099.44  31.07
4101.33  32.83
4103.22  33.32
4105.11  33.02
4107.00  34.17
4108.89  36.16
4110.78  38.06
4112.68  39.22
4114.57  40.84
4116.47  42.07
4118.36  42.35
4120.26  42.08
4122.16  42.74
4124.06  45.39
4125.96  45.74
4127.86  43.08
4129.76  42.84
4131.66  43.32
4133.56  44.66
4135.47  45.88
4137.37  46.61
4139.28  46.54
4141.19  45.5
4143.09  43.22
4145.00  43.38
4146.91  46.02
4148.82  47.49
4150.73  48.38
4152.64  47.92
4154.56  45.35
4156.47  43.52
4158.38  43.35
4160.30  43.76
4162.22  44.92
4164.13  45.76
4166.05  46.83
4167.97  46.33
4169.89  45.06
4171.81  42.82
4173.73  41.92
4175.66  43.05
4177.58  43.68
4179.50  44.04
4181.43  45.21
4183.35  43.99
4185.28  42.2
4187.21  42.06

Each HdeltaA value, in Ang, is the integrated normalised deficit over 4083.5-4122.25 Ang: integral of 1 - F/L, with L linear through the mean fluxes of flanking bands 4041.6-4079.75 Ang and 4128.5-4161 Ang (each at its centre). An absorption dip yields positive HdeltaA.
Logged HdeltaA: 6.71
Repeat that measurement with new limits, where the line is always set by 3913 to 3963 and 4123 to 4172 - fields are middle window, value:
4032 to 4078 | -3.4 Ang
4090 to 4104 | 3.0 Ang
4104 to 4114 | 1.8 Ang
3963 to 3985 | 5.3 Ang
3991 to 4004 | -1.3 Ang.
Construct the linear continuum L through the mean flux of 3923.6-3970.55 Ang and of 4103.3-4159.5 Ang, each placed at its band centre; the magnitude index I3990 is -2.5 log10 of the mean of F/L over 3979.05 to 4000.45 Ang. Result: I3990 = -0.14 mag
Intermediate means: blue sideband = 37.5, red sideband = 42.9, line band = 44.2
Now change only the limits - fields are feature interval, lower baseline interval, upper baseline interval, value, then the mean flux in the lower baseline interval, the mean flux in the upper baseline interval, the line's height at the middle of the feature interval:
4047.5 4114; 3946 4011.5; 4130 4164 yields 0.03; 40.1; 45.3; 43.2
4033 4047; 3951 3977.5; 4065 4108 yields -0.23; 33.4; 40.3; 37.6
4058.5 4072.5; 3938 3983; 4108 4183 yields -0.13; 37.3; 44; 41.1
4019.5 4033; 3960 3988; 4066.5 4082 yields -0.18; 33.5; 45.4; 39.7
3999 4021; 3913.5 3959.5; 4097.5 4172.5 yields -0.14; 41.3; 42.5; 41.7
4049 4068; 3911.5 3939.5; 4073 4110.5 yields -0.21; 39.8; 38.6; 38.9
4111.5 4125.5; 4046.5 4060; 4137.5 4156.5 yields 0.10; 47.5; 45.9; 46.4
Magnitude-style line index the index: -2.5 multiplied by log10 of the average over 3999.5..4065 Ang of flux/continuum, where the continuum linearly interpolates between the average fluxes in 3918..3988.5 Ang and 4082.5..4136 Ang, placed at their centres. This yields -0.21 mag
